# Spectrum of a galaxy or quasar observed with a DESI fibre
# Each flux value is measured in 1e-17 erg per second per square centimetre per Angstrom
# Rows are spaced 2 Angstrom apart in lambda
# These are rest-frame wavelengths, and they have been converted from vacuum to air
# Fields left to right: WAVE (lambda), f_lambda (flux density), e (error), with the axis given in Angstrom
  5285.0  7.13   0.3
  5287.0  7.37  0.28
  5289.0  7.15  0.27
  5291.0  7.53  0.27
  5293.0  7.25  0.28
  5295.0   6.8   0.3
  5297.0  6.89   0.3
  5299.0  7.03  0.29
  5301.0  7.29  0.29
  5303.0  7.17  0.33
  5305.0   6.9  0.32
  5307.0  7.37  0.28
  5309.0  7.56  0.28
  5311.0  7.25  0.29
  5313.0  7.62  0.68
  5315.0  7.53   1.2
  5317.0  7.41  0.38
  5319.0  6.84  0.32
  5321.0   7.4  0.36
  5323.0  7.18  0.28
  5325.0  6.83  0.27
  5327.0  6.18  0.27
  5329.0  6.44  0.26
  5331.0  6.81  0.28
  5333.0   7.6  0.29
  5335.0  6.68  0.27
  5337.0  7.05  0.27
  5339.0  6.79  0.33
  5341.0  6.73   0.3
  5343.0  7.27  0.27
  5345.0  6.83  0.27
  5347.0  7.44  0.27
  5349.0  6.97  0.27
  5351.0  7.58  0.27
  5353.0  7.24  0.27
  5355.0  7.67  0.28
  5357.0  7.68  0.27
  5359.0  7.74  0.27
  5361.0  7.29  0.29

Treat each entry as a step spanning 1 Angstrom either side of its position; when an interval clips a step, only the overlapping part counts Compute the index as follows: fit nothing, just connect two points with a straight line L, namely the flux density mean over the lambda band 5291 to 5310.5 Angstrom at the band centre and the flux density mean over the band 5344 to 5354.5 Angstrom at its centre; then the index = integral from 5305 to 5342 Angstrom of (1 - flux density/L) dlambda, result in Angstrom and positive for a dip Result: 0.7 Angstrom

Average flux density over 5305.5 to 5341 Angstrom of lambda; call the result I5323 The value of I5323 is 7.08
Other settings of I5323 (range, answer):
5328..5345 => 6.92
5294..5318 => 7.23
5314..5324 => 7.27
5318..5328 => 6.89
